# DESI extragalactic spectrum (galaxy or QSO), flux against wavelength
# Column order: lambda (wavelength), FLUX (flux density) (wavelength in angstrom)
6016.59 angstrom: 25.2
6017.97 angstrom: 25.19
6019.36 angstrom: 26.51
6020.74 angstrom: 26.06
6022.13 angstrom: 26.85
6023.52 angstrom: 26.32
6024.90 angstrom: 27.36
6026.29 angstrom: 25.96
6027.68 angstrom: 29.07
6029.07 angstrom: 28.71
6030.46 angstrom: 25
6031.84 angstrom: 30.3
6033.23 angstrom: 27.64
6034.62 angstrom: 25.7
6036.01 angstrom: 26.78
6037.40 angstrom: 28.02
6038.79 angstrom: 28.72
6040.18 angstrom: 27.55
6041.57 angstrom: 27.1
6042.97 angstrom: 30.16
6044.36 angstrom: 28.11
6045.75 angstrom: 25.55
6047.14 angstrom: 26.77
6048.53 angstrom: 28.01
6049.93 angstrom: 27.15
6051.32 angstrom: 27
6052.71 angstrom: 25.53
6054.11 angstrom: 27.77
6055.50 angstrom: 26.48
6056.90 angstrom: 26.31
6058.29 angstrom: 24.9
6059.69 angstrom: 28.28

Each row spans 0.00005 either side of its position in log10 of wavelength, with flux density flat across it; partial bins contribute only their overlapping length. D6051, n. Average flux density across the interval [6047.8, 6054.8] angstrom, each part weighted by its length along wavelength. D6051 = 27.1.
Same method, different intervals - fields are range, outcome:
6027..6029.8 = 28.8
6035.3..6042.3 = 27.6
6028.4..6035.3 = 27.5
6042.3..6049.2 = 27.7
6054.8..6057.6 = 26.4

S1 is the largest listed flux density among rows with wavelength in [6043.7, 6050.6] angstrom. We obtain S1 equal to 28.11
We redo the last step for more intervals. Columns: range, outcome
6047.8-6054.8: 28.01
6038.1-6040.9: 28.72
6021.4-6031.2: 29.07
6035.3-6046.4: 30.16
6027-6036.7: 30.3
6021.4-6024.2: 26.85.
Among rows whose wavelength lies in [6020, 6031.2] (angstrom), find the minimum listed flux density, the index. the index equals 25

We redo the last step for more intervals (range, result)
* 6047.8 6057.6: 25.53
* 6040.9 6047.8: 25.55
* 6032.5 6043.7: 25.7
